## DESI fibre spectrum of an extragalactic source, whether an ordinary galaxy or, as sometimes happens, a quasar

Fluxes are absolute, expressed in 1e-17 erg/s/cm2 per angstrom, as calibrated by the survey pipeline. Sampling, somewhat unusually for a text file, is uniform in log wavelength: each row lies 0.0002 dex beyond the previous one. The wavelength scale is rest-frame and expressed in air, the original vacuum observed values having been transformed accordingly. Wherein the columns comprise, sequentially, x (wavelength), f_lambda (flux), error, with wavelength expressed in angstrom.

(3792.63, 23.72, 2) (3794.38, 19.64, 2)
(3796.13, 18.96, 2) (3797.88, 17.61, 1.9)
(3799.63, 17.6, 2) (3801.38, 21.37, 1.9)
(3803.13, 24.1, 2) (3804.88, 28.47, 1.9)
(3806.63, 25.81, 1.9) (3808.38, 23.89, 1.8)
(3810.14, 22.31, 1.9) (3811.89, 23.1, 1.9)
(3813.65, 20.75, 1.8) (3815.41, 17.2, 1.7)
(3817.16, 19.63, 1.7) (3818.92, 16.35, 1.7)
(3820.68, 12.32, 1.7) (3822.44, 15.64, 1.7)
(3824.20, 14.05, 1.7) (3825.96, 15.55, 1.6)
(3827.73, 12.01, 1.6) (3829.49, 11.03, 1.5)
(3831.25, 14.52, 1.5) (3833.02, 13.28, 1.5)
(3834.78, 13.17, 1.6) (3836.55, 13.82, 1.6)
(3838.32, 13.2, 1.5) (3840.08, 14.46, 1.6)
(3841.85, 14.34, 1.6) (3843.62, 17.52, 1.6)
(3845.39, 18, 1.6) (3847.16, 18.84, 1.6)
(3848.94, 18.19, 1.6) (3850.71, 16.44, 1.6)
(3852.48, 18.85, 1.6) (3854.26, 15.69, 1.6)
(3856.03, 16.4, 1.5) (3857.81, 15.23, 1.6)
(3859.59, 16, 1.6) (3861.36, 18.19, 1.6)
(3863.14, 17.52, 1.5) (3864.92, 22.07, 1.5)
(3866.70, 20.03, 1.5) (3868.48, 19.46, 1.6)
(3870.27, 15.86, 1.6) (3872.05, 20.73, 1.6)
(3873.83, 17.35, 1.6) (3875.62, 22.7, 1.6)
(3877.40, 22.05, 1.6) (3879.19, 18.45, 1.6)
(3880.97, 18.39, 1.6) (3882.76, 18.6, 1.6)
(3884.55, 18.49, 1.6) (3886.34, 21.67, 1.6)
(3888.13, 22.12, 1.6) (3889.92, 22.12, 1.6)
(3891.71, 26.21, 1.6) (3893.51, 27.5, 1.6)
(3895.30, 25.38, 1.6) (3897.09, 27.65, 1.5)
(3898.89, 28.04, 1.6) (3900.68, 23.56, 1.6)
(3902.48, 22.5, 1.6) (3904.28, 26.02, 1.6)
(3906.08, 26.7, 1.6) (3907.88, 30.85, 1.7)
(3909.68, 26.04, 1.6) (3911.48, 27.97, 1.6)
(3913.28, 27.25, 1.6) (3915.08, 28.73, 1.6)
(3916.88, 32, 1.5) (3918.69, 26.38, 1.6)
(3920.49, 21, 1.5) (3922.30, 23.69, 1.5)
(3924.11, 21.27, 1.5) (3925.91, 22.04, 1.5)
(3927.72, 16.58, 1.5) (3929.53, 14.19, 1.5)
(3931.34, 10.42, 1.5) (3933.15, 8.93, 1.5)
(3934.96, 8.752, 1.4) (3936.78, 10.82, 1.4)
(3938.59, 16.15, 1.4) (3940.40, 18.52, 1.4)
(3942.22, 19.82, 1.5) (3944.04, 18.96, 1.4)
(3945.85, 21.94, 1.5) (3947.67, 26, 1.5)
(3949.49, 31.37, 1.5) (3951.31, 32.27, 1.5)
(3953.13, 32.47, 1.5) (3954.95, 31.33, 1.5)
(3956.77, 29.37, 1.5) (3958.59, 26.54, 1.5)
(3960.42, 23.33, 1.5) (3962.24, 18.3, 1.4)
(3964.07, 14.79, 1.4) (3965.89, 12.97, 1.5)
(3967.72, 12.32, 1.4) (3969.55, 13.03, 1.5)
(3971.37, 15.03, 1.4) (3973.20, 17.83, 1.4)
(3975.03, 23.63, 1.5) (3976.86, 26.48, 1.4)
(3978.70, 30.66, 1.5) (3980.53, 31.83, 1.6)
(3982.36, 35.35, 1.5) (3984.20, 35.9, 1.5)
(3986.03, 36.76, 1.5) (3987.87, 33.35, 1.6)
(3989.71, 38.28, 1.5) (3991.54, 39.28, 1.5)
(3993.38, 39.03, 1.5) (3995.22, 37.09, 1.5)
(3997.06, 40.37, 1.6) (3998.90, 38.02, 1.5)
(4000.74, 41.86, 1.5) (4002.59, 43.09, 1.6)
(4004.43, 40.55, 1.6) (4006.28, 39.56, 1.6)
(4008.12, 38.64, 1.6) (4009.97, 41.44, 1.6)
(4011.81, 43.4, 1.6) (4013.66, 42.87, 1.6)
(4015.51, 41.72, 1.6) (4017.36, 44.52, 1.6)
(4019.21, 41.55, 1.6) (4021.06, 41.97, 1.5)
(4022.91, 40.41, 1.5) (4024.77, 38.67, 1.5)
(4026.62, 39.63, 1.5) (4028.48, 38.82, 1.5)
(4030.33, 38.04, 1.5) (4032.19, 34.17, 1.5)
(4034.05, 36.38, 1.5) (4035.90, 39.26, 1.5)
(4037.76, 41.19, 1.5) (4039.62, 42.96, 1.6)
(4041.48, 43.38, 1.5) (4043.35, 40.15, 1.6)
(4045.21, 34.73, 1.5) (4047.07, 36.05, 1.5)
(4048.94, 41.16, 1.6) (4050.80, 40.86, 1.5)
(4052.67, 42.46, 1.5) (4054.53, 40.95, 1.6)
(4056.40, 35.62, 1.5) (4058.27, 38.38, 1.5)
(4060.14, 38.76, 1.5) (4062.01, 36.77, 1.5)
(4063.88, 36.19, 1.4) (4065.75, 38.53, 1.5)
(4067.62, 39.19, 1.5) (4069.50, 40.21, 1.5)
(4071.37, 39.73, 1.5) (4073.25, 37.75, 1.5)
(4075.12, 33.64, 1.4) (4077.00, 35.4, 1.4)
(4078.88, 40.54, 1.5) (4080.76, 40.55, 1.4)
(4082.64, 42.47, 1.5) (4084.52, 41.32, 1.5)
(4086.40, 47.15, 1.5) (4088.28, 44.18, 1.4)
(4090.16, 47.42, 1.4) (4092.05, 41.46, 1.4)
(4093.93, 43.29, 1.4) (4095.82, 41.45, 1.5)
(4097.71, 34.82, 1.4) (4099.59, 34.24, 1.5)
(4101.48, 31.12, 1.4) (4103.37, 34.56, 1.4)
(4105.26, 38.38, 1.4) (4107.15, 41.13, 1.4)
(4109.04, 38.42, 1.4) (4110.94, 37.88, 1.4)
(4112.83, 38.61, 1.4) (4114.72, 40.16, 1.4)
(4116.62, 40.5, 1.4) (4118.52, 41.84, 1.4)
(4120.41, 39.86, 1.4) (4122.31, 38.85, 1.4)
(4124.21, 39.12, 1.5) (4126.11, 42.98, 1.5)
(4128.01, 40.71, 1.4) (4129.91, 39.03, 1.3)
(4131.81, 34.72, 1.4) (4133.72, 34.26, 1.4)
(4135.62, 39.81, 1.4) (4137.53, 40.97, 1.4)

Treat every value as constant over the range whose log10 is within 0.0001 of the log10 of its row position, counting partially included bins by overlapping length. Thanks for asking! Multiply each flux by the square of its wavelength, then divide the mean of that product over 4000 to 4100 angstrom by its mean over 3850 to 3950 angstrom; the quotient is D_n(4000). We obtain 2.05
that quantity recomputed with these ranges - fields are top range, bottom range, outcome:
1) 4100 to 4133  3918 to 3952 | 2.19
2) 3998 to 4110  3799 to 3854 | 2.54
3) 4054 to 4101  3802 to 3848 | 2.58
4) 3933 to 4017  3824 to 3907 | 1.62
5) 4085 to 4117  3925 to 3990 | 1.89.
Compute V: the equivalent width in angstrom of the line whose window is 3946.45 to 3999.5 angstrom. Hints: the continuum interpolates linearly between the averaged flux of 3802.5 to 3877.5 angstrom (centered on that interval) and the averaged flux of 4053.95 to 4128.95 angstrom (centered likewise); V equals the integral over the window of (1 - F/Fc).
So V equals 1.8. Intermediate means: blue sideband 17.7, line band 28.3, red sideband 39.3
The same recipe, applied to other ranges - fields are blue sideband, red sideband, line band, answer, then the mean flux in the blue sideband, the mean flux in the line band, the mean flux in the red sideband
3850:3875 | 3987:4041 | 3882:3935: 2.7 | 17.9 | 23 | 39.9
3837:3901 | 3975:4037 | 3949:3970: 5.6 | 19.6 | 23.2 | 38.2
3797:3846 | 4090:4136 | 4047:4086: -4.0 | 17.5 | 39.1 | 38.8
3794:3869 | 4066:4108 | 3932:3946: 6.2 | 17.7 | 15.1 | 39.5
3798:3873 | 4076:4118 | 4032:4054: -2.7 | 17.7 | 39.6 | 39.8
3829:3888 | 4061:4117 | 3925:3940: 6.6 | 17.4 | 13.7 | 39.2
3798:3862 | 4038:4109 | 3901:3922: -1.6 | 17.4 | 26.7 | 39.4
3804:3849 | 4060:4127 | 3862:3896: 1.2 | 17.2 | 20.8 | 39.4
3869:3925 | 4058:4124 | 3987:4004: -3.9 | 23.8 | 39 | 39.3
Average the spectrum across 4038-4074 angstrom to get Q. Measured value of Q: 39.2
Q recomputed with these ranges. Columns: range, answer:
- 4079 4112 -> 40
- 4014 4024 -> 42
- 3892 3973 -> 22.2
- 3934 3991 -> 24.1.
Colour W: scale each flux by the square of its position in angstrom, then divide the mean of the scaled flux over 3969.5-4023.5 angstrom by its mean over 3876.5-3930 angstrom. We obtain 1.59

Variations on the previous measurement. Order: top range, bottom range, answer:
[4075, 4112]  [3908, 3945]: 2.13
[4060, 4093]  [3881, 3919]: 1.73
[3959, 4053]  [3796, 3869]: 2.17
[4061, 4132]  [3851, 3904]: 2.12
